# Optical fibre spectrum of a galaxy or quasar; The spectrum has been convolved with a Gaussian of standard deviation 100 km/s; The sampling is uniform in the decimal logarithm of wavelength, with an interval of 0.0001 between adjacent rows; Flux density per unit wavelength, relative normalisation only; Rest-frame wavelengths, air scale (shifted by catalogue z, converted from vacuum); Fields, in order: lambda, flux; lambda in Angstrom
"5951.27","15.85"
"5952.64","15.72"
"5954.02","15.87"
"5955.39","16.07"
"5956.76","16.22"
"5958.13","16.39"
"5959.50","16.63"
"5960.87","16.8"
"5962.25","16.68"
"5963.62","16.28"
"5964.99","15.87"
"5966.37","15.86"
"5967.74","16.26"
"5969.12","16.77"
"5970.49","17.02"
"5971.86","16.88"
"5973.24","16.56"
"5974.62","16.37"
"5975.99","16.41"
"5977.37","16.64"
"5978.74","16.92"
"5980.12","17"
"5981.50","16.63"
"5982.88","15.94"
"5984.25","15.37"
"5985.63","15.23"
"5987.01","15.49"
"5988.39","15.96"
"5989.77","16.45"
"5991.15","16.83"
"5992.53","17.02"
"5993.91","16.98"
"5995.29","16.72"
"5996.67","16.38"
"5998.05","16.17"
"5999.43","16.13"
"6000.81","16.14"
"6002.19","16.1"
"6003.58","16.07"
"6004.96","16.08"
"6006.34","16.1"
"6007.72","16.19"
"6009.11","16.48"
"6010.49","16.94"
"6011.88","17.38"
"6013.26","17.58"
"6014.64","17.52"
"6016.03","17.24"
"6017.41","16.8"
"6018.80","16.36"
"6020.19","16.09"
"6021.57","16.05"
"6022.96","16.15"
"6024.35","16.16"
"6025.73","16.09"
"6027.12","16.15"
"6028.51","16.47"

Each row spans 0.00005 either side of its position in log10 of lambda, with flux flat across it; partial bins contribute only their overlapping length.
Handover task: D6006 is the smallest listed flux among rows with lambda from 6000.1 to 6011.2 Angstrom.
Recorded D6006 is 16.07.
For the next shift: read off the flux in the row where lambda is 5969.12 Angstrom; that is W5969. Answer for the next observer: 16.77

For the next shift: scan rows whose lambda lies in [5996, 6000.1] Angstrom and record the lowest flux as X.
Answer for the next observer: 16.13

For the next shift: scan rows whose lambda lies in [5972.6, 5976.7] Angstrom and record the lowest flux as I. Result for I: 16.37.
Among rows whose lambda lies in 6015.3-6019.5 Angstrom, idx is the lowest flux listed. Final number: 16.36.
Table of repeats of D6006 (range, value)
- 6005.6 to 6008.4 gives 16.1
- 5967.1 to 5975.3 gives 16.26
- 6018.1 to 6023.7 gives 16.05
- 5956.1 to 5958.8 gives 16.22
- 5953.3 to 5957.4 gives 15.87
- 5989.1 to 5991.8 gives 16.45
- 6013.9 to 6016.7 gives 17.24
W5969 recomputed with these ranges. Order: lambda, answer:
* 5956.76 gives 16.22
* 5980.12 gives 17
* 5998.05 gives 16.17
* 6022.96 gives 16.15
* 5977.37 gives 16.64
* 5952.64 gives 15.72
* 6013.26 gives 17.58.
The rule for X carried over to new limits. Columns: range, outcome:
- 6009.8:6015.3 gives 16.94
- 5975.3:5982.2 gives 16.41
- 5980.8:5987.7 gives 15.23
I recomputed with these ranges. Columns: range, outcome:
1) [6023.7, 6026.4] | 16.09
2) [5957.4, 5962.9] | 16.39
